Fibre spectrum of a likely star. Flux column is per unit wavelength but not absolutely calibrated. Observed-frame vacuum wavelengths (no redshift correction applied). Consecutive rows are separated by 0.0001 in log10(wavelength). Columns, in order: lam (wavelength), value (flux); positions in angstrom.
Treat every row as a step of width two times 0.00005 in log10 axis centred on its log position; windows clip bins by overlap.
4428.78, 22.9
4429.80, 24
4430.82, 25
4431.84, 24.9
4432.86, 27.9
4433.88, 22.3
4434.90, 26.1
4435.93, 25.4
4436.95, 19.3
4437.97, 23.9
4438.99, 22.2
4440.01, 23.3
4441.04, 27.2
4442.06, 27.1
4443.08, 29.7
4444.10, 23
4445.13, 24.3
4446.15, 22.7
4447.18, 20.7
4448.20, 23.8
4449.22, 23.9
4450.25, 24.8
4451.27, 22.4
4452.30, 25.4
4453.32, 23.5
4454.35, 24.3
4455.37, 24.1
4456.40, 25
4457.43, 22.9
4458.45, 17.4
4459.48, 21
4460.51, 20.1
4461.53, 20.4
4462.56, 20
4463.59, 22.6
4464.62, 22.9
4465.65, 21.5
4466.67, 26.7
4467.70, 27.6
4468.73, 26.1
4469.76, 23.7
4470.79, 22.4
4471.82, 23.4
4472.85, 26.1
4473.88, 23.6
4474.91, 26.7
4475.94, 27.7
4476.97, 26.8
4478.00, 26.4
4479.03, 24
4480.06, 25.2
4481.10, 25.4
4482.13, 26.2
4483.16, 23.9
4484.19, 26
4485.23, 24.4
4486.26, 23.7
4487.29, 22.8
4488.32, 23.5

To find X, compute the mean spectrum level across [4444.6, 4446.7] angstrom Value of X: 23.4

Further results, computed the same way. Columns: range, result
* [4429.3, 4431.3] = 24.5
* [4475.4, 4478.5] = 27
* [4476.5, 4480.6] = 25.6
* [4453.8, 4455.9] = 24.2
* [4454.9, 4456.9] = 24.5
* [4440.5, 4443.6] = 28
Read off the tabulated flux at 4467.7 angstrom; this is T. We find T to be 27.6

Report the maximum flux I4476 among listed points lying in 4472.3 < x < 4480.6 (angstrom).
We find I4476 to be 27.7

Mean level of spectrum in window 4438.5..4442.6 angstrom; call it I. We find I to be 25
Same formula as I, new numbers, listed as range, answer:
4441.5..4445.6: 26.1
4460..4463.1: 20.2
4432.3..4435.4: 25.4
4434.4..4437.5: 23.6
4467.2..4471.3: 24.9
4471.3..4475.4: 24.9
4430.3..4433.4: 25.9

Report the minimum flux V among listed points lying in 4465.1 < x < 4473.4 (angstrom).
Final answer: 21.5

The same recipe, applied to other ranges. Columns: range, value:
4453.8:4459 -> 17.4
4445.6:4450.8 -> 20.7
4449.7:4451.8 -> 22.4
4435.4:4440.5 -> 19.3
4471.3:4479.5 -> 23.4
